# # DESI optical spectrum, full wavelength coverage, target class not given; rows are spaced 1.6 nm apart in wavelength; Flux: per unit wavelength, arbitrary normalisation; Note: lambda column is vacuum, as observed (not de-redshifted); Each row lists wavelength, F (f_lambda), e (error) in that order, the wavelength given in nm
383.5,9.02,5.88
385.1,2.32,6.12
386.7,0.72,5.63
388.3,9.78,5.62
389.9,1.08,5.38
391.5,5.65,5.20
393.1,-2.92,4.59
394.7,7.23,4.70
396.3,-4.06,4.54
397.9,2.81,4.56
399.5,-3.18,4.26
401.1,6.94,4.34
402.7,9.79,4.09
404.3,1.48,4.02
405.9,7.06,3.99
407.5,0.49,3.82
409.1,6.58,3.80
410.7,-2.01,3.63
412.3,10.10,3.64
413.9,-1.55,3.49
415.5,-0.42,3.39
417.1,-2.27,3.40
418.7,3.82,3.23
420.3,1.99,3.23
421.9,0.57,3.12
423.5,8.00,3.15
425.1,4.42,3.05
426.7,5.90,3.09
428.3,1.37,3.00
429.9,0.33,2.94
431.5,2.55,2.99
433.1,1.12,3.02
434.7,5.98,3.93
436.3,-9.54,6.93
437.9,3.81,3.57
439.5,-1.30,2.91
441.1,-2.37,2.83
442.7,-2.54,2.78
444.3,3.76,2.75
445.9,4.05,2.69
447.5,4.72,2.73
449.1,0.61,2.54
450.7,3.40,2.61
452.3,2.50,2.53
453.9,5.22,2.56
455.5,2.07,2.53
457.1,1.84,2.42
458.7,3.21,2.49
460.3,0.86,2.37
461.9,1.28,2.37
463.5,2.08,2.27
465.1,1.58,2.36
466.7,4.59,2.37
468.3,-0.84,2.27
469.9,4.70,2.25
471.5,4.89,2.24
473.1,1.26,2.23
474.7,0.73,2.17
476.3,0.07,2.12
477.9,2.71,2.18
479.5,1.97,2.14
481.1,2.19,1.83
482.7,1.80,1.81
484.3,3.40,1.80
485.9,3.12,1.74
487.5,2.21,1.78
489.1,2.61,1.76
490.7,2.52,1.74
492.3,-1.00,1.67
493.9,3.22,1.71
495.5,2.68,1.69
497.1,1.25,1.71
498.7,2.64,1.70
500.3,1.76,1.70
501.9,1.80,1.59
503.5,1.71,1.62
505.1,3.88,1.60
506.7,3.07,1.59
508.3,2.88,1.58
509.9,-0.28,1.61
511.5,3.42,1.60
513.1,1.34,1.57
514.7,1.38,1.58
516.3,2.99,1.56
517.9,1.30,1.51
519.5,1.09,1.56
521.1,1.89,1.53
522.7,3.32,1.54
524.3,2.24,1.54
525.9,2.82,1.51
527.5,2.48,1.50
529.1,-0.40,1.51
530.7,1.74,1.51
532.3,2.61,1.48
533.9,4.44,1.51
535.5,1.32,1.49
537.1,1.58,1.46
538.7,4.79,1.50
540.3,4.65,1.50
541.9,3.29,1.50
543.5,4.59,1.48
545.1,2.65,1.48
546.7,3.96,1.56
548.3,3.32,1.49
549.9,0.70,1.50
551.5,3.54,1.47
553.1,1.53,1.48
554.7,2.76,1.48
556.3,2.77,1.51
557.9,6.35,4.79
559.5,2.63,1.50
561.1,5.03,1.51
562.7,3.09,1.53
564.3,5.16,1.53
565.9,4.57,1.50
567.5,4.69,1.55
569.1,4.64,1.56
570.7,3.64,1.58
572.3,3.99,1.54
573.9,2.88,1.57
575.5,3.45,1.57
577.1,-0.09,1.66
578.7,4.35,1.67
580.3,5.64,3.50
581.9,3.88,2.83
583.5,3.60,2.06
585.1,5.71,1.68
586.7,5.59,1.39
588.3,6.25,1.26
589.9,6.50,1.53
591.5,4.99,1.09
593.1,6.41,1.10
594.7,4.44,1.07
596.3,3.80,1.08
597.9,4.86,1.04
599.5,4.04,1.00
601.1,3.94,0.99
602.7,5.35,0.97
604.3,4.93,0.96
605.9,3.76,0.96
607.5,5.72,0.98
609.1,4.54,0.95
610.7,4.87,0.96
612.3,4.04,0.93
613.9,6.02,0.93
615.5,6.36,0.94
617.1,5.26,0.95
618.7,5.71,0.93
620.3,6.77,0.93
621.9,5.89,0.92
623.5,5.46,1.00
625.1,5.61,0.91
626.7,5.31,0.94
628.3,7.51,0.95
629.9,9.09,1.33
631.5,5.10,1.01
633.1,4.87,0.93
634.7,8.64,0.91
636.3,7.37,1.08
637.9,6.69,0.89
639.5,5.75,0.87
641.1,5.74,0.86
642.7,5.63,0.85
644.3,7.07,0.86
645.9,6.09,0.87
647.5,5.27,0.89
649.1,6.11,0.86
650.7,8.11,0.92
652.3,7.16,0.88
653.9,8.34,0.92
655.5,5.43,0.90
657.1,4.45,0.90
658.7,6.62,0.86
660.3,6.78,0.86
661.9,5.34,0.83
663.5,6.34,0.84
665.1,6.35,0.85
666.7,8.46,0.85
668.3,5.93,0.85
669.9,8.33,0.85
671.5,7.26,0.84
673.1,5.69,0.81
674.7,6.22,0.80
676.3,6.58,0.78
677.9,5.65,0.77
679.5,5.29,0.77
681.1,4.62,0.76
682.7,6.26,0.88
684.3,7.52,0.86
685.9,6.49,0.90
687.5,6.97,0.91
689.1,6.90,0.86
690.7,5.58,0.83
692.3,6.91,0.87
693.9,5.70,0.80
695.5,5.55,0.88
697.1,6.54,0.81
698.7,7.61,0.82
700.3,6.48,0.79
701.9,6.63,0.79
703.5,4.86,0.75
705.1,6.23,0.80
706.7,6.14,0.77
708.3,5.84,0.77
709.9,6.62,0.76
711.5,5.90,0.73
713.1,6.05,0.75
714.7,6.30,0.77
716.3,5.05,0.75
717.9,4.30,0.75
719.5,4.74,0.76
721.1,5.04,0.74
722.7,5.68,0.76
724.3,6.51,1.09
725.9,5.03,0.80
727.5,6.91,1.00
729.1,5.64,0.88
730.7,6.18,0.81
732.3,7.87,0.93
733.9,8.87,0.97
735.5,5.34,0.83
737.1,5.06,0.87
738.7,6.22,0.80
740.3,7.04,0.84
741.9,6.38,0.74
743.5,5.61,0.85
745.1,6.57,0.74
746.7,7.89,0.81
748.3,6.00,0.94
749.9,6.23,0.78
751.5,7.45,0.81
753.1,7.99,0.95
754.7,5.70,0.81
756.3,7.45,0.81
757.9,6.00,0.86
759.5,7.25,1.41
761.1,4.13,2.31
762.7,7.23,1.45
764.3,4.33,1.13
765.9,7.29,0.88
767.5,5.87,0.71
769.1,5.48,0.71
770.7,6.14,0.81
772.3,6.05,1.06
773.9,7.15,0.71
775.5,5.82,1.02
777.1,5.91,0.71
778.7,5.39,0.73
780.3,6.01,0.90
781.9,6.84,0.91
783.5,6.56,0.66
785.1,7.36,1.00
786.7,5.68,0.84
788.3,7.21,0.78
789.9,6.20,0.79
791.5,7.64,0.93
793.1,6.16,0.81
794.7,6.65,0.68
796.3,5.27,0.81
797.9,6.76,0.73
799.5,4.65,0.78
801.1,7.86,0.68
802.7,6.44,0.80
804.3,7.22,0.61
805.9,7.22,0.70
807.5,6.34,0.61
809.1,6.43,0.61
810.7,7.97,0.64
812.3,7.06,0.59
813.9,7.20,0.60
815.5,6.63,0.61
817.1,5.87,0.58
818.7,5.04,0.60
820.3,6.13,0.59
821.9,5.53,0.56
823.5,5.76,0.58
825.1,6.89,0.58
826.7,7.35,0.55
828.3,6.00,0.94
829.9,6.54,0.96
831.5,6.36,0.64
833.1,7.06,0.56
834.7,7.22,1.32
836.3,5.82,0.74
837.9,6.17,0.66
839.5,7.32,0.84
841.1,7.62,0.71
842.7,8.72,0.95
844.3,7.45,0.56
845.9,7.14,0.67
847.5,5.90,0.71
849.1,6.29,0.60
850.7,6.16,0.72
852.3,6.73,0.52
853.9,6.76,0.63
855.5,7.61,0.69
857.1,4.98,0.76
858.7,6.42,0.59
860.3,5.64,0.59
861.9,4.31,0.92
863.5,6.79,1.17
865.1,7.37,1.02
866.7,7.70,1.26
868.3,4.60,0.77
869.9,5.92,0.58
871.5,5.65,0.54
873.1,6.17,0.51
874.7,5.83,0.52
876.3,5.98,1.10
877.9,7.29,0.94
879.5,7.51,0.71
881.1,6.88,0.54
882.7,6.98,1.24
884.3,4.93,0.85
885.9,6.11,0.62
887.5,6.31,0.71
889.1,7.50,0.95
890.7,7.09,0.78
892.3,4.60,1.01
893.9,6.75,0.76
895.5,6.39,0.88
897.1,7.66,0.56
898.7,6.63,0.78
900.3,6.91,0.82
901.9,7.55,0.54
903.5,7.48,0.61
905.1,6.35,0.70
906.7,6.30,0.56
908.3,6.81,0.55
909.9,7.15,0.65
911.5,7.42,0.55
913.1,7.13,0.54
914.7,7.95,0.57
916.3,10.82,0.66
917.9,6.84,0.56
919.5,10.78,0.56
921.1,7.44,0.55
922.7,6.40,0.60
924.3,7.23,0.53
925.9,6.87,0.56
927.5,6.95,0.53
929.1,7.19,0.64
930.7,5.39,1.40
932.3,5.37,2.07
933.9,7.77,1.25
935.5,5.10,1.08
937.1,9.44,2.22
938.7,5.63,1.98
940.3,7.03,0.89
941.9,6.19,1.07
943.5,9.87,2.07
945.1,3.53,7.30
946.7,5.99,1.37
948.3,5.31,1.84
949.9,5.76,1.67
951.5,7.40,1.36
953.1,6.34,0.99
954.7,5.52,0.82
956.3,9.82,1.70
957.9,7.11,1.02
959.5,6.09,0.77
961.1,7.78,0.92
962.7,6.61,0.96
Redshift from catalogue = 0.396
